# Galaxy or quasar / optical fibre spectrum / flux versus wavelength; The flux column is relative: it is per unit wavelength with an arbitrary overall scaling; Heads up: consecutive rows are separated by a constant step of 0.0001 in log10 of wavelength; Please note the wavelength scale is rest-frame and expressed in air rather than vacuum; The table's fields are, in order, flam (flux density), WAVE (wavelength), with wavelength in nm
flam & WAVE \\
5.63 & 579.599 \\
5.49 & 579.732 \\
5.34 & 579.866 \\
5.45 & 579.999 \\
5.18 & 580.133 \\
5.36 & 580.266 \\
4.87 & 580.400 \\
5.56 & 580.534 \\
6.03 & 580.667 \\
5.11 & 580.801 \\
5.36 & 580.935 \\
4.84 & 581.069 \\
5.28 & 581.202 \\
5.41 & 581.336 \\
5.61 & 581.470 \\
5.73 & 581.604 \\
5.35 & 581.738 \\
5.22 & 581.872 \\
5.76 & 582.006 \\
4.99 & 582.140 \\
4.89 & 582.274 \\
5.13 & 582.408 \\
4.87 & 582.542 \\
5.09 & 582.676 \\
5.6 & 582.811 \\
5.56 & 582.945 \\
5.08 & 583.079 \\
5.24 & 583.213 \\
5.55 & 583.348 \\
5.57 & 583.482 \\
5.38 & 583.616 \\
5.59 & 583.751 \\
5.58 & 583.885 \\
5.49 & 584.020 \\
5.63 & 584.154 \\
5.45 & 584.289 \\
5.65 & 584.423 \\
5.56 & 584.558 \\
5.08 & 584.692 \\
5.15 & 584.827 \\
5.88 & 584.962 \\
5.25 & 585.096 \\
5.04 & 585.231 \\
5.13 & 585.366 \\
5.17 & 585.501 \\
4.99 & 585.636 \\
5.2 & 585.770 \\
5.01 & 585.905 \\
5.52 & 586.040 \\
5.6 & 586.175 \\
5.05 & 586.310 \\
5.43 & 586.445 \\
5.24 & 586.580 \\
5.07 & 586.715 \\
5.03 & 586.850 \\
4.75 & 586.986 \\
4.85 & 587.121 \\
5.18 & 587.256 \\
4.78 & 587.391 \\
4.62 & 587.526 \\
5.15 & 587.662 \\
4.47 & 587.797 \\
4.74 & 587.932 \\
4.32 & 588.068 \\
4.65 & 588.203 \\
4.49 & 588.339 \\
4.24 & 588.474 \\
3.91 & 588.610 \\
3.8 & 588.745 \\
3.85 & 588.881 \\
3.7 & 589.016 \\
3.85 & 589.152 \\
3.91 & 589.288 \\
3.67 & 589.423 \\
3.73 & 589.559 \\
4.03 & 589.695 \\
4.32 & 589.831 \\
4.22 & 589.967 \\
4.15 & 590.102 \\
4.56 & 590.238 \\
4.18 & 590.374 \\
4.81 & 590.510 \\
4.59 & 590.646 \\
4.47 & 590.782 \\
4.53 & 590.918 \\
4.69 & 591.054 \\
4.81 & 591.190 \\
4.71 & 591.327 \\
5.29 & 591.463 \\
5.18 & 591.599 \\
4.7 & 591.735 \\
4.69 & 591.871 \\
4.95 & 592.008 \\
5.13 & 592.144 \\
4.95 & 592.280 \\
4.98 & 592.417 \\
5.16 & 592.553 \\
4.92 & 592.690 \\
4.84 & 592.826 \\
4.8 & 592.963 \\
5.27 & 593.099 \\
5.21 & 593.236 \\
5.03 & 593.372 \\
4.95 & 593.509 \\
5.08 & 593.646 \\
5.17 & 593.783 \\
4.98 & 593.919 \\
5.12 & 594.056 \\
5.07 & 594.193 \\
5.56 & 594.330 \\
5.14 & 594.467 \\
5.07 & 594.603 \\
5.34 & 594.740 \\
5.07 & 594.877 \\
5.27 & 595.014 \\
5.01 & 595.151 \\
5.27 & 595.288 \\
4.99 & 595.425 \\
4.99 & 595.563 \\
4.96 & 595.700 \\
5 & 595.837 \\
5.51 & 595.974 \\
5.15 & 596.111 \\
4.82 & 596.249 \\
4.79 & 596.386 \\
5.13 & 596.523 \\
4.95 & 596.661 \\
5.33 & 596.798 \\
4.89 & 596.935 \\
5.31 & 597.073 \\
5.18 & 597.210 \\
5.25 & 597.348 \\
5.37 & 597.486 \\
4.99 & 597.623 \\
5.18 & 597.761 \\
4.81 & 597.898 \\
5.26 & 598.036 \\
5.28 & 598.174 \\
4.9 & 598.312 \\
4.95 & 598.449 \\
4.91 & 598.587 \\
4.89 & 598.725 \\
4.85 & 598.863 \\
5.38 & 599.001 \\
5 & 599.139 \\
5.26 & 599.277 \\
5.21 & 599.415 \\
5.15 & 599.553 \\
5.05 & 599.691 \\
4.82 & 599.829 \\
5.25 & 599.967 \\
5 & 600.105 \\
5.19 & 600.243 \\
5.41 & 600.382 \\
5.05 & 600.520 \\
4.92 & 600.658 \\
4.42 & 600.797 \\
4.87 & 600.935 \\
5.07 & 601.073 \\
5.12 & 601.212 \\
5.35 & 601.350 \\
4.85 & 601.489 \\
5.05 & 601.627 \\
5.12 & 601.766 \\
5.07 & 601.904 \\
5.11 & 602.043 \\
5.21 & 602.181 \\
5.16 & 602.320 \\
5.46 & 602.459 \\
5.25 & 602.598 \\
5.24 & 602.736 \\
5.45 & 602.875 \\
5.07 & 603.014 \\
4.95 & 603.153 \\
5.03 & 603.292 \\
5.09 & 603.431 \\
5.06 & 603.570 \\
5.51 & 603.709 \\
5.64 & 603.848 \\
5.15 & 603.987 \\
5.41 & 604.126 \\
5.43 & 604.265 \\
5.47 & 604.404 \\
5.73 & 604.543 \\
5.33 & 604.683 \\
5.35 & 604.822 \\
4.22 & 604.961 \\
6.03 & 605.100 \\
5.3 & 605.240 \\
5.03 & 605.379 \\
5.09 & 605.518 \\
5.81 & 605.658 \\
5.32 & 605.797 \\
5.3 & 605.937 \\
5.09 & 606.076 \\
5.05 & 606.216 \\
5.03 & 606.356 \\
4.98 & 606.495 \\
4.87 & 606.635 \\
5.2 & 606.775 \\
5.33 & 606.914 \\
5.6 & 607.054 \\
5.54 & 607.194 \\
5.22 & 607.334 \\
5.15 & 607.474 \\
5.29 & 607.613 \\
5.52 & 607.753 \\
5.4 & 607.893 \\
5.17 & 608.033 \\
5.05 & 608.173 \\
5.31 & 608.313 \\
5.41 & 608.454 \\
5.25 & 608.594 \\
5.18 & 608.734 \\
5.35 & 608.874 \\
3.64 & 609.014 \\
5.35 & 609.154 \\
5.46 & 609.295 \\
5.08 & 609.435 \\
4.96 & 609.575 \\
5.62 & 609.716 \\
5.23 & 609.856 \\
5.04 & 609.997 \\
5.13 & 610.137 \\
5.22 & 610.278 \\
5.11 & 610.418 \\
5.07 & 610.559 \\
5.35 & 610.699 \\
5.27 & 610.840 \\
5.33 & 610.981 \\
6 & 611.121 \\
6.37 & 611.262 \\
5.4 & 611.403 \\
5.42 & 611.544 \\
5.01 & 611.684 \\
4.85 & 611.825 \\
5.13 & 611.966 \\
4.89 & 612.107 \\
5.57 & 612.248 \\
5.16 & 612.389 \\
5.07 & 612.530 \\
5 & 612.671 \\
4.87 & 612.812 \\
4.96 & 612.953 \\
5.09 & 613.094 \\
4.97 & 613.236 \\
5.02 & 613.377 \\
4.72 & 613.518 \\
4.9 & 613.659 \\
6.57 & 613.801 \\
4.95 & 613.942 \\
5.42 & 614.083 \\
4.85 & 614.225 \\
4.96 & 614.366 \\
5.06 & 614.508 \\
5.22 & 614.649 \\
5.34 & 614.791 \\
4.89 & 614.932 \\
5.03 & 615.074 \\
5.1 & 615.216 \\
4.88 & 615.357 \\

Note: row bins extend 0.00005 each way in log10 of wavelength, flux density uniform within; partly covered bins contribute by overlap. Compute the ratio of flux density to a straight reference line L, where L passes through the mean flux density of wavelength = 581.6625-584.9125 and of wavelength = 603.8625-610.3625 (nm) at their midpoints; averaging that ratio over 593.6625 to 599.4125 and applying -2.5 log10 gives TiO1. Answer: 0.038 mag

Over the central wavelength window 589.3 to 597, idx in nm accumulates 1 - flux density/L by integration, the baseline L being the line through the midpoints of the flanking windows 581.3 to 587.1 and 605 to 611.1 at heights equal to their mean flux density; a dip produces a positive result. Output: 0.593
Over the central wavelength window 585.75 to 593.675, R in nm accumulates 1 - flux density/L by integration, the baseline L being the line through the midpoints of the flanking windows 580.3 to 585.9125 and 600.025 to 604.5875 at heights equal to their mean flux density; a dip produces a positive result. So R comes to 0.886 nm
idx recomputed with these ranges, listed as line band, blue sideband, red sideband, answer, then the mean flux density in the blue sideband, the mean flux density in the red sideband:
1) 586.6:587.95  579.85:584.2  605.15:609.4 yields 0.11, 5.35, 5.21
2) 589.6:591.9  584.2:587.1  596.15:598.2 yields 0.27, 5.25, 5.1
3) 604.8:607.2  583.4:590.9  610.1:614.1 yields -0.04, 4.81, 5.23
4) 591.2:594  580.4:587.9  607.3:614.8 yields 0.13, 5.26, 5.2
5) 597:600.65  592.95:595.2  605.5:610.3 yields 0.04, 5.14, 5.21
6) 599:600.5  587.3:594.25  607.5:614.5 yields -0.08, 4.62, 5.2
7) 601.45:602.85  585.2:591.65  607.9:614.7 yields -0.06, 4.63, 5.19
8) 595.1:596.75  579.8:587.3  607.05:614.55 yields 0.07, 5.3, 5.21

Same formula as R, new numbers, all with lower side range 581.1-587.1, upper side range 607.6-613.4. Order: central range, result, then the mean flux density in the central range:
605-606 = -0.03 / 5.37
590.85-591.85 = 0.08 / 4.84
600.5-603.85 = 0.08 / 5.12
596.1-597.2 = 0.04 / 5.05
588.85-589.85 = 0.27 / 3.86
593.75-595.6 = 0.04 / 5.15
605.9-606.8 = 0.03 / 5.06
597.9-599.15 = 0.05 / 5.03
